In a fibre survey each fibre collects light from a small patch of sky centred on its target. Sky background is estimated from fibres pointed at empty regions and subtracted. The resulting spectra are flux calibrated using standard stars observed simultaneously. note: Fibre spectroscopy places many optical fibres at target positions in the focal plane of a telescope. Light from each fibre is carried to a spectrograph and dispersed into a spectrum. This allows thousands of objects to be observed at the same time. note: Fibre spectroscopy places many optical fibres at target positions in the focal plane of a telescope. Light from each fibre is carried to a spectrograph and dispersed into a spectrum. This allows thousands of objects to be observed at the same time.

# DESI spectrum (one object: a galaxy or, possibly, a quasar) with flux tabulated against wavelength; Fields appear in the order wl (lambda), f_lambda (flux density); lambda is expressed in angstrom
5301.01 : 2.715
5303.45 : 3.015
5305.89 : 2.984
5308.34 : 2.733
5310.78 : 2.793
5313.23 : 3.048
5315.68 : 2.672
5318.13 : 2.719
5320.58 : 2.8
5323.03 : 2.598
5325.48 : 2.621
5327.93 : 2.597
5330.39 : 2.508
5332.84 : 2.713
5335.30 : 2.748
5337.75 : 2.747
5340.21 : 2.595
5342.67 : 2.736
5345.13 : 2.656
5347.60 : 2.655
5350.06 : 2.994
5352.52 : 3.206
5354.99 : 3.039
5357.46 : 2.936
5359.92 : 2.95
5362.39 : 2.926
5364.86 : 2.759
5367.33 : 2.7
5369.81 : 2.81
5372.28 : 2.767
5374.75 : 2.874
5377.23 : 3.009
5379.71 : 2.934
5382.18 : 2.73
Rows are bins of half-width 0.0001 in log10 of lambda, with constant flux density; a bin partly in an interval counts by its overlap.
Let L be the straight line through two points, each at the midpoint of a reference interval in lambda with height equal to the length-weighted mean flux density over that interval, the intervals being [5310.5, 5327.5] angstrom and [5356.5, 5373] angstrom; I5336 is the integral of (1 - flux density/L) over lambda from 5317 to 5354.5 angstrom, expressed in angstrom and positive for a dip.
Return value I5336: 0.59 angstrom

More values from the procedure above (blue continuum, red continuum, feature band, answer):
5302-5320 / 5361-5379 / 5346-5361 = -0.61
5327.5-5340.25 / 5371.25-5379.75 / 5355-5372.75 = -0.16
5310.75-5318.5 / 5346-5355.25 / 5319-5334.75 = 1.19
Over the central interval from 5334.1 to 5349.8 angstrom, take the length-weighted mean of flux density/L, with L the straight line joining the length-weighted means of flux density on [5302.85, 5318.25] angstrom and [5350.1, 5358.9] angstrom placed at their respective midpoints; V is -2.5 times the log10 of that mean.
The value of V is 0.11 mag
